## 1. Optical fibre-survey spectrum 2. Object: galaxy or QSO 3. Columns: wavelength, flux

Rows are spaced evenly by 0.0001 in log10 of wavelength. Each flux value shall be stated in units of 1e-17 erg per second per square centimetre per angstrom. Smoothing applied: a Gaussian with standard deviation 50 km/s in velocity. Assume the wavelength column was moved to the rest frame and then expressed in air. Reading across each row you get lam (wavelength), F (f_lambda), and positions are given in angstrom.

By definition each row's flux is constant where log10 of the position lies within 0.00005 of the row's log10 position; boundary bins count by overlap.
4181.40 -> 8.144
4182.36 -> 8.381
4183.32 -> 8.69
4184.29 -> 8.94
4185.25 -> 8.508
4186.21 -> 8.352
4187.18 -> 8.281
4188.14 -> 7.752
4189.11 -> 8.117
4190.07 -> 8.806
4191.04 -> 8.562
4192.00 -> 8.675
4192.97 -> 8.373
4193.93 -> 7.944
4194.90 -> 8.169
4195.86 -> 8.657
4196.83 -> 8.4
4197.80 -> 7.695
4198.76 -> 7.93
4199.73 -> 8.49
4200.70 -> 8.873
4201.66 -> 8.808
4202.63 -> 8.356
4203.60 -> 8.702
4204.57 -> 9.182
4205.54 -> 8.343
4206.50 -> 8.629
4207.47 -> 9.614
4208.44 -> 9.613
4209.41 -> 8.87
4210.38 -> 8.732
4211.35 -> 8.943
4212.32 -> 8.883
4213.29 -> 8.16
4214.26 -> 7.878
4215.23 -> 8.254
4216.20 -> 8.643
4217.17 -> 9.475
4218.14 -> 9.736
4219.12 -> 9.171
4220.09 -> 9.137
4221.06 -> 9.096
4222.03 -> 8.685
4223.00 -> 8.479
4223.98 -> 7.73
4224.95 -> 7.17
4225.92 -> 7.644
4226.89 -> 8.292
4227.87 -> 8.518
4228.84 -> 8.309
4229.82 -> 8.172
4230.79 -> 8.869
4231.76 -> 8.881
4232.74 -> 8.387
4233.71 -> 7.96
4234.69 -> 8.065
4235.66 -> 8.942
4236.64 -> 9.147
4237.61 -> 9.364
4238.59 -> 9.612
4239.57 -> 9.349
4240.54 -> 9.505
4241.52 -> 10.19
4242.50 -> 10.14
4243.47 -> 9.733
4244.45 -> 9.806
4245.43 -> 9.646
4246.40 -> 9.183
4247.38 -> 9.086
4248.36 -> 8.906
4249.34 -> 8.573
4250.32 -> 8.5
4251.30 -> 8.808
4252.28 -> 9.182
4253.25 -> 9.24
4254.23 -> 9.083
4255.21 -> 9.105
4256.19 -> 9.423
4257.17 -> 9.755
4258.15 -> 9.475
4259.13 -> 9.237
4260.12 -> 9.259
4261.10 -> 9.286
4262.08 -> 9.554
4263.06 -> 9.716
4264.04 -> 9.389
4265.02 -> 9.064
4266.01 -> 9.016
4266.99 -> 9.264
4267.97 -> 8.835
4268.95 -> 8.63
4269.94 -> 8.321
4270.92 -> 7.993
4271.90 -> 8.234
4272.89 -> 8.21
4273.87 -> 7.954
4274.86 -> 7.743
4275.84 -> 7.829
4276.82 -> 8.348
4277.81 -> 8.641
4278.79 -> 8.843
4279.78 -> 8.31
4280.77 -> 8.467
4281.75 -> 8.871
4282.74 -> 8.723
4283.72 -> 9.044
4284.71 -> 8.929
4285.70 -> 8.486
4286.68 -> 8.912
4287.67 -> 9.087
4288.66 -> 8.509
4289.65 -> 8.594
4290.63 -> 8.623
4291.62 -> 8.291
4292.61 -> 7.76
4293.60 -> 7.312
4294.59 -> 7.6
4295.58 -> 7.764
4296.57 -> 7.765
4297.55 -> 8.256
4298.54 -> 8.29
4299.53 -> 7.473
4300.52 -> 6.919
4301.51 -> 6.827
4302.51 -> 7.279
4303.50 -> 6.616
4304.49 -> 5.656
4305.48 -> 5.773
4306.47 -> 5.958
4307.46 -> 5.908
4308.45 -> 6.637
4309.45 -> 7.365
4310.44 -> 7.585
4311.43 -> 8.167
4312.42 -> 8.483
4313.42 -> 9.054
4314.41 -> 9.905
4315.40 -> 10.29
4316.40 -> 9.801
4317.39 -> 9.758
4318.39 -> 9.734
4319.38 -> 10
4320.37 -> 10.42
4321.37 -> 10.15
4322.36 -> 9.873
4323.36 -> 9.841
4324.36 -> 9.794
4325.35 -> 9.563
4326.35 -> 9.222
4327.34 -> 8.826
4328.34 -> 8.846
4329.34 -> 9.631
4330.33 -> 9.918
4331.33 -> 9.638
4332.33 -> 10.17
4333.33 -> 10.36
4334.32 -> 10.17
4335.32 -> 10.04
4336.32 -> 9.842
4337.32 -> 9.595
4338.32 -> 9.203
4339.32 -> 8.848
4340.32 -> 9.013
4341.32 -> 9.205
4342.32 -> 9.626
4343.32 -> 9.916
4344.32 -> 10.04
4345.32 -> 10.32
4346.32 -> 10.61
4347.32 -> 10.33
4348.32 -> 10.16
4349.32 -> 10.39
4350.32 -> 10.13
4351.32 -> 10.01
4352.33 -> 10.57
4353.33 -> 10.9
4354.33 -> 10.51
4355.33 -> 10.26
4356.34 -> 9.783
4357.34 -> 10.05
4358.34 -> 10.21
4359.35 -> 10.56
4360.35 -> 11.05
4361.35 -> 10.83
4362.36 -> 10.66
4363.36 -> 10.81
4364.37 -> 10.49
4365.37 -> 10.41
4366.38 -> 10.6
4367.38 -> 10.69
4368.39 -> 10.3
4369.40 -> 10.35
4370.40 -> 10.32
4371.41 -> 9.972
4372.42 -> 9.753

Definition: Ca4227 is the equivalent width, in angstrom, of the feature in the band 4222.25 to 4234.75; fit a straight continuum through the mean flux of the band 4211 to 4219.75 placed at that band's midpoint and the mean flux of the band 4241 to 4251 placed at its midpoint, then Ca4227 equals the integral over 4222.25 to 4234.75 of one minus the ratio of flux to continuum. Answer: 1.15 angstrom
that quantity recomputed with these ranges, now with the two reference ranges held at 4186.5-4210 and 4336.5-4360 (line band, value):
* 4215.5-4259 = -0.18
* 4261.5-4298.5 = 3.28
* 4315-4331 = 0.07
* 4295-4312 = 4.42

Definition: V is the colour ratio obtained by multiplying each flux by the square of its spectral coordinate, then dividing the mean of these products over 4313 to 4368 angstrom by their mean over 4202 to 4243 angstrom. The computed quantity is 1.2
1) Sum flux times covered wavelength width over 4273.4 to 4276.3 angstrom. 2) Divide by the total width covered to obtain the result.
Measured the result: 7.84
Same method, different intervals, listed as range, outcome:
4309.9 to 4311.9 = 7.88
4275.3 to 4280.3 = 8.39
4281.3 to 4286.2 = 8.81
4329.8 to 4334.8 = 10.1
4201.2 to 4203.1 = 8.57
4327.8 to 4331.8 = 9.49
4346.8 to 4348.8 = 10.3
